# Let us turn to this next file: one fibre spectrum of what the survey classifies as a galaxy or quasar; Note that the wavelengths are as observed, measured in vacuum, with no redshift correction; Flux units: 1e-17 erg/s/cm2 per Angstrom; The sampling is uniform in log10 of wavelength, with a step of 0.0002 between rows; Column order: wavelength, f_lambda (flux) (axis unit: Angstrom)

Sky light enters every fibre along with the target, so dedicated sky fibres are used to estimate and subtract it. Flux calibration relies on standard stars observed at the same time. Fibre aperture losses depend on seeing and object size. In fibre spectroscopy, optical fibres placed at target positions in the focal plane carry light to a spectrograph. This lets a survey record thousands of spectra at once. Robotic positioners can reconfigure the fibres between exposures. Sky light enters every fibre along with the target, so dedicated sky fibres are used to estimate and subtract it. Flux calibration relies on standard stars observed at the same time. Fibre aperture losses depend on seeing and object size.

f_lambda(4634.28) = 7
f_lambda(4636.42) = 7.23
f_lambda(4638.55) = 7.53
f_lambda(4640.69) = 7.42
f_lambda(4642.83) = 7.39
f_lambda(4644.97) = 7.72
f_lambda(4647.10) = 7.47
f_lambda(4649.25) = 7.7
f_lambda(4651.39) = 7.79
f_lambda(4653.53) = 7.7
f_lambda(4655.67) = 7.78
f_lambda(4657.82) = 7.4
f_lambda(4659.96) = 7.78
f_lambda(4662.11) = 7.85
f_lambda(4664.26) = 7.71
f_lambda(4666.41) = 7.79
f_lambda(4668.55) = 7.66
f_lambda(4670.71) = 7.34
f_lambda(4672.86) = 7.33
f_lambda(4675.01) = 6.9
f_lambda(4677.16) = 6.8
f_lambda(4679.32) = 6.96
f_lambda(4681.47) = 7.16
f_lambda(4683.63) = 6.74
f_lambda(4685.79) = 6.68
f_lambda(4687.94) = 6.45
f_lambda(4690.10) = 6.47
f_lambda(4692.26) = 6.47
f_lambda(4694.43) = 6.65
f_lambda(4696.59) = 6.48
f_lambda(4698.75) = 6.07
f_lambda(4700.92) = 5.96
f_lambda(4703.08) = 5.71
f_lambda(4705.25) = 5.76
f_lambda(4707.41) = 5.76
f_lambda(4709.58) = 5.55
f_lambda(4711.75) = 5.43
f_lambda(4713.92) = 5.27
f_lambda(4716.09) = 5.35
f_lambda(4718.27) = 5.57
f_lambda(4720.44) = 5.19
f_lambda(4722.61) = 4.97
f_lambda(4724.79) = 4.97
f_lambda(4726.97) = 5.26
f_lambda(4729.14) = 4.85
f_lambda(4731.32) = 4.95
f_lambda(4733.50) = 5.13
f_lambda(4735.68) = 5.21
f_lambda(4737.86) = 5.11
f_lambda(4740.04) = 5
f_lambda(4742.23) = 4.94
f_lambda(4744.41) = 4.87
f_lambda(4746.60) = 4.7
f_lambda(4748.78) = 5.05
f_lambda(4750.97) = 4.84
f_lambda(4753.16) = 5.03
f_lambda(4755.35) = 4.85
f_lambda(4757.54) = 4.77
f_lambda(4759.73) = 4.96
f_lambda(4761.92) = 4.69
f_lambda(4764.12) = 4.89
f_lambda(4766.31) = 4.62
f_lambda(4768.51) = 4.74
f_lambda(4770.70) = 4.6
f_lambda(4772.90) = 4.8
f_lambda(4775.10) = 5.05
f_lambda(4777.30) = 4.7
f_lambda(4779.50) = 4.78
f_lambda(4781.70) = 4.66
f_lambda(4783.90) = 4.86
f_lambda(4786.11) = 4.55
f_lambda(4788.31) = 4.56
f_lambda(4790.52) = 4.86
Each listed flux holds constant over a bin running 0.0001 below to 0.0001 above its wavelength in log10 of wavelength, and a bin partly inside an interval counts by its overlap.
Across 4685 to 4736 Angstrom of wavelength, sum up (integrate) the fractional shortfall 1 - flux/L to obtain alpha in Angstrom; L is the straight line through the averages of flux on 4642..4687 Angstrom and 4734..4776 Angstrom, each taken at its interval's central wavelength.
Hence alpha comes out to 3.85 Angstrom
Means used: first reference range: 7.41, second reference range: 4.88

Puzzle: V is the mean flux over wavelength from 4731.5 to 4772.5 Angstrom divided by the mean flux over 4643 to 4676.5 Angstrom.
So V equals 0.64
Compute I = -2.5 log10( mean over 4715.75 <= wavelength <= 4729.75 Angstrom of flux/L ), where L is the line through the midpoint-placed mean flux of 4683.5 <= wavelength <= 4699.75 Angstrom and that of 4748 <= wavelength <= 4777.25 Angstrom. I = 0.12 mag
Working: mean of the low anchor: 6.49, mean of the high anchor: 4.83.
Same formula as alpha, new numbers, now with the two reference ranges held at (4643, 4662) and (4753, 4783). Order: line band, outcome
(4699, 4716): 1.78 Angstrom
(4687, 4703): 0.69 Angstrom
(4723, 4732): 1.23 Angstrom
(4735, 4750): 1.24 Angstrom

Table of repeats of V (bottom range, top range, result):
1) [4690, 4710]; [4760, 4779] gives 0.78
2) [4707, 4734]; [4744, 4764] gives 0.93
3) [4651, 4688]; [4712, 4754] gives 0.69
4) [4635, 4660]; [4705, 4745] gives 0.69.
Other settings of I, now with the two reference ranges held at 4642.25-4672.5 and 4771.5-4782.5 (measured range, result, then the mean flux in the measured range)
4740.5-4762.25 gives 0.110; 4.88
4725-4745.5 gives 0.152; 5.03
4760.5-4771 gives 0.075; 4.73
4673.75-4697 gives 0.041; 6.72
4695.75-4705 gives 0.104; 6.02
